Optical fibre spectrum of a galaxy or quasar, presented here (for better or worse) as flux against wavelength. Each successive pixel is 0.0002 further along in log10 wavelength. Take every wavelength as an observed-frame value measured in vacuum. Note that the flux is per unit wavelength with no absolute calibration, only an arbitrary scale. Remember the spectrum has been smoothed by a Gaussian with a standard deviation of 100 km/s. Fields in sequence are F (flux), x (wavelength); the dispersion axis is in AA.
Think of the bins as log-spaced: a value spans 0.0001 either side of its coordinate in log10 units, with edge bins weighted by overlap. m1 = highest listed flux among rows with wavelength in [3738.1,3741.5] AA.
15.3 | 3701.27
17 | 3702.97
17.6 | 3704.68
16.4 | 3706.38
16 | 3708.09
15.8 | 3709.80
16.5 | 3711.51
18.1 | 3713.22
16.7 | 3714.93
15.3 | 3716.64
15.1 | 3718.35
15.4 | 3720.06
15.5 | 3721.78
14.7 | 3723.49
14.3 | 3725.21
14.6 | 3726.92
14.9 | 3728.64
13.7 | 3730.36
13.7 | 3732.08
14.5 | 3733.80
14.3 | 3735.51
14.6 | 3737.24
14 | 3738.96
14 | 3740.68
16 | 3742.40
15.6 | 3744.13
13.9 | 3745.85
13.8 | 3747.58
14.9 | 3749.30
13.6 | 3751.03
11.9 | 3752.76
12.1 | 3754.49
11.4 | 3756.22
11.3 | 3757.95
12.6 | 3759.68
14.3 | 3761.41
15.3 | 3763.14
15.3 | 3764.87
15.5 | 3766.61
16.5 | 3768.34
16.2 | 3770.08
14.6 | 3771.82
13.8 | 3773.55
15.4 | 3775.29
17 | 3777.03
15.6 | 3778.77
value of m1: 14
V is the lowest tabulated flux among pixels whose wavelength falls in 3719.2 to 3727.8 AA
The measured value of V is 14.3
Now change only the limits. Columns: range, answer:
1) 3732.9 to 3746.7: 13.9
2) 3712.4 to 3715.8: 16.7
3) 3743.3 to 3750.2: 13.8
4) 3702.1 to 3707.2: 16.4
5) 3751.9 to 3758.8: 11.3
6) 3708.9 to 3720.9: 15.1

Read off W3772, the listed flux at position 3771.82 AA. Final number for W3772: 14.6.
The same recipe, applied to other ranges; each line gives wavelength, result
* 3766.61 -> 15.5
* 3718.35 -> 15.1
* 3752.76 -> 11.9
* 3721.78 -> 15.5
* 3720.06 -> 15.4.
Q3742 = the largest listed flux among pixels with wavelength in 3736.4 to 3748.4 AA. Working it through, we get 16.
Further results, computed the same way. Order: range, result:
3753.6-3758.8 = 12.1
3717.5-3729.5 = 15.5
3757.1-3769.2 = 16.5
